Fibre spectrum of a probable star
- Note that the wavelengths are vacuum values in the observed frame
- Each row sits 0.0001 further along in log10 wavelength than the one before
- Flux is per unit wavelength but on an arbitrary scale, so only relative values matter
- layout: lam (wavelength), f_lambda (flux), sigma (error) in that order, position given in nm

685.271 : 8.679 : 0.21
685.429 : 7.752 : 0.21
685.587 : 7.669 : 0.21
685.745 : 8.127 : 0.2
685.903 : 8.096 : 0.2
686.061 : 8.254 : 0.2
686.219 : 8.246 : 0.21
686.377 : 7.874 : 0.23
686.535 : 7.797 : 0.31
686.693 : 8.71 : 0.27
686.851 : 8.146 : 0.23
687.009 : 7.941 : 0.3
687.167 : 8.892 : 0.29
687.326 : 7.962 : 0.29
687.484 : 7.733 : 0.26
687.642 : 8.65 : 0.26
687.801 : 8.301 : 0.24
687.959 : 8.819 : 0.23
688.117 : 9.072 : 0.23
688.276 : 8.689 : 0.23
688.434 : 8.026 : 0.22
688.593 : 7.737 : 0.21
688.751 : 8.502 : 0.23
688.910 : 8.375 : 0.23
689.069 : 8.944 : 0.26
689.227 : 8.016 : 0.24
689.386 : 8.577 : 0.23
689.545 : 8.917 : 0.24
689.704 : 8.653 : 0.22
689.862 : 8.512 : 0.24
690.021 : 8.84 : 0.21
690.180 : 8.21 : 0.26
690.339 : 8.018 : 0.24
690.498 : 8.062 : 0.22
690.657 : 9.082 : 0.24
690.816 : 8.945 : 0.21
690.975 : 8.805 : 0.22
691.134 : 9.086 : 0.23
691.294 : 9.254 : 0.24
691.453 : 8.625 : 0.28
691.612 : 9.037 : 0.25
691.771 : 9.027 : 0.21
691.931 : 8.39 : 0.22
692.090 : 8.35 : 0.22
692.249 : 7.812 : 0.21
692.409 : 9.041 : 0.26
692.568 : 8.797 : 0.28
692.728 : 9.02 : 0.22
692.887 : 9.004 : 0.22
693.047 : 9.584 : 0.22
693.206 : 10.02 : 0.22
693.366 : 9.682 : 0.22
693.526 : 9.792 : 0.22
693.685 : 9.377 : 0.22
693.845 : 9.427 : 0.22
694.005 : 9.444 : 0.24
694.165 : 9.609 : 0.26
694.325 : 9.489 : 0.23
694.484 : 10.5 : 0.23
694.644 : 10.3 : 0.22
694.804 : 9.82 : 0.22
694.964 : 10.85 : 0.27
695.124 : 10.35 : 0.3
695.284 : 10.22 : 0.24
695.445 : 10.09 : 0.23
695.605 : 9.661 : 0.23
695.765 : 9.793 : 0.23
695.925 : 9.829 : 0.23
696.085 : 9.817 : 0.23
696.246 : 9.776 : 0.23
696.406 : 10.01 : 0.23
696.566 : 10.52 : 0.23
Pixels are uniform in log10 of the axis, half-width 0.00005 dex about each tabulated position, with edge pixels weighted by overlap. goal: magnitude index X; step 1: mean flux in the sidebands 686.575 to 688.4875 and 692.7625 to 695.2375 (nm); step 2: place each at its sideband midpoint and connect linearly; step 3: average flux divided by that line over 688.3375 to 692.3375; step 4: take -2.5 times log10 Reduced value 0.06 mag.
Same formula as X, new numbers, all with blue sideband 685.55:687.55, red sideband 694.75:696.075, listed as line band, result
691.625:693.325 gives 0.06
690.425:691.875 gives 0.03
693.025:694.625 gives 0.00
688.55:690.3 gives 0.03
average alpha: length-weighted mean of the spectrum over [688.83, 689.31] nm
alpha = 8.44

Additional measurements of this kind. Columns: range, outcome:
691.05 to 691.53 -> 8.98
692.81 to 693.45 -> 9.57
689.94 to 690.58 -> 8.28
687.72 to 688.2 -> 8.72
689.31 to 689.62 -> 8.74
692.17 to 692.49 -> 8.43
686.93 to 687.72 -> 8.24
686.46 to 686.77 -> 8.26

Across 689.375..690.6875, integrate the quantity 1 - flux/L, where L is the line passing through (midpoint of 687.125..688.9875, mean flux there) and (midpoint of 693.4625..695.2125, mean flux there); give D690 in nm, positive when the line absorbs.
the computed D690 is 0.05 nm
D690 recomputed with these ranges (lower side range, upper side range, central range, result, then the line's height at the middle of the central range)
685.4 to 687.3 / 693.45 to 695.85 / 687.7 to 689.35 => 0.027 nm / 8.6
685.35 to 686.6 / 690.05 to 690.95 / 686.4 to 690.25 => -0.074 nm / 8.25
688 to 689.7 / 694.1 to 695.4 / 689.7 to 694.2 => 0.200 nm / 9.36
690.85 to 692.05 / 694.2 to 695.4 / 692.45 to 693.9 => 0.023 nm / 9.55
